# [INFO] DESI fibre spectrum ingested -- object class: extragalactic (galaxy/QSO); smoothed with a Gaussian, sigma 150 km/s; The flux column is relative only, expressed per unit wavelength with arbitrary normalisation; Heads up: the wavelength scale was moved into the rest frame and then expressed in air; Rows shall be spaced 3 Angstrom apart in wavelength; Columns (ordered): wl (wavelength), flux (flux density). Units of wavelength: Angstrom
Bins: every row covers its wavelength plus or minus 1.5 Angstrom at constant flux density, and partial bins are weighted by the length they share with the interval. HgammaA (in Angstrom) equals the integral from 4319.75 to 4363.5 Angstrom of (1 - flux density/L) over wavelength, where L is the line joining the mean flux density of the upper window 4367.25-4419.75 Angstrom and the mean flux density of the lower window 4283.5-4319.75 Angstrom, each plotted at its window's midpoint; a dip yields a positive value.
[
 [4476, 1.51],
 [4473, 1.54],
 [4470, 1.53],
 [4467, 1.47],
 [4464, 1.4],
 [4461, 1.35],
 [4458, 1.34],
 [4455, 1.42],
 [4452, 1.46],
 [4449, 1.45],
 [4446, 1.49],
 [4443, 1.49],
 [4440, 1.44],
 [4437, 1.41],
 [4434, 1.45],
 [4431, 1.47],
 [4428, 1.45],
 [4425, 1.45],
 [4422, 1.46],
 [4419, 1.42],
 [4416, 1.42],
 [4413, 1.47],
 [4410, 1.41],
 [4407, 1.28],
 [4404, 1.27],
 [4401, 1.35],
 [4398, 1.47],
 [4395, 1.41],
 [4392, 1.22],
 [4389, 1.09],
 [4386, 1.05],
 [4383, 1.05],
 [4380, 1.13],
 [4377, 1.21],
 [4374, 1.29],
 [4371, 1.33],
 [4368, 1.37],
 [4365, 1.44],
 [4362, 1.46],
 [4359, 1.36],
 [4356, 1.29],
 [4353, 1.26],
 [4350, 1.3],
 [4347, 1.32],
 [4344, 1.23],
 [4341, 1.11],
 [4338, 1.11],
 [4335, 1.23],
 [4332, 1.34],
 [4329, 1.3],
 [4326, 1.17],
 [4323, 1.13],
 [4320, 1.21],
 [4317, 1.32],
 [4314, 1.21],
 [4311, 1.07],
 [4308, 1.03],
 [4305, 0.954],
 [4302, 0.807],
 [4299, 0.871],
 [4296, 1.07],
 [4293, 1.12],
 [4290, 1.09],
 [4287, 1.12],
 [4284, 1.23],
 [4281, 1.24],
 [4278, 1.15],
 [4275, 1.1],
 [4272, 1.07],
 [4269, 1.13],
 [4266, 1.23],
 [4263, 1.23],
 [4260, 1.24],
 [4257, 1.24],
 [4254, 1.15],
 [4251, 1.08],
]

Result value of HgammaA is -3.3 Angstrom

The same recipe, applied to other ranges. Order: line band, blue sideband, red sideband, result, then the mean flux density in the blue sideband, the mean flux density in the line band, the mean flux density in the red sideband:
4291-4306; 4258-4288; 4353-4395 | 2.9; 1.18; 0.969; 1.26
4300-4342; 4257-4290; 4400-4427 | 3.7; 1.17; 1.14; 1.39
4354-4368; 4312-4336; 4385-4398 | -1.7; 1.24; 1.38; 1.23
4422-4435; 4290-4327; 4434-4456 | -0.5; 1.08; 1.46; 1.45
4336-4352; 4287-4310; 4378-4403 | -1.5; 1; 1.22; 1.22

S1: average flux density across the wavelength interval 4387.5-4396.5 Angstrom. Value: 1.24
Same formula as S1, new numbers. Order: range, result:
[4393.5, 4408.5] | 1.36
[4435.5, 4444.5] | 1.45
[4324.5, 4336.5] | 1.26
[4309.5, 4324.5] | 1.19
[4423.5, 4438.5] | 1.45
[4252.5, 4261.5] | 1.21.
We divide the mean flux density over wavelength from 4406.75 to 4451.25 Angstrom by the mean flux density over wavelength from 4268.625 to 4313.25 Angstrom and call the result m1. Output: 1.3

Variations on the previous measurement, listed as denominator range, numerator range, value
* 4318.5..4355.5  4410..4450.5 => 1.18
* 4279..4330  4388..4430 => 1.23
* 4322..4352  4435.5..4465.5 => 1.16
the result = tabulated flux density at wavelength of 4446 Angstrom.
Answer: 1.49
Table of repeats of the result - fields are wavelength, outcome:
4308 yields 1.03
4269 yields 1.13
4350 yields 1.3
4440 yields 1.44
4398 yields 1.47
